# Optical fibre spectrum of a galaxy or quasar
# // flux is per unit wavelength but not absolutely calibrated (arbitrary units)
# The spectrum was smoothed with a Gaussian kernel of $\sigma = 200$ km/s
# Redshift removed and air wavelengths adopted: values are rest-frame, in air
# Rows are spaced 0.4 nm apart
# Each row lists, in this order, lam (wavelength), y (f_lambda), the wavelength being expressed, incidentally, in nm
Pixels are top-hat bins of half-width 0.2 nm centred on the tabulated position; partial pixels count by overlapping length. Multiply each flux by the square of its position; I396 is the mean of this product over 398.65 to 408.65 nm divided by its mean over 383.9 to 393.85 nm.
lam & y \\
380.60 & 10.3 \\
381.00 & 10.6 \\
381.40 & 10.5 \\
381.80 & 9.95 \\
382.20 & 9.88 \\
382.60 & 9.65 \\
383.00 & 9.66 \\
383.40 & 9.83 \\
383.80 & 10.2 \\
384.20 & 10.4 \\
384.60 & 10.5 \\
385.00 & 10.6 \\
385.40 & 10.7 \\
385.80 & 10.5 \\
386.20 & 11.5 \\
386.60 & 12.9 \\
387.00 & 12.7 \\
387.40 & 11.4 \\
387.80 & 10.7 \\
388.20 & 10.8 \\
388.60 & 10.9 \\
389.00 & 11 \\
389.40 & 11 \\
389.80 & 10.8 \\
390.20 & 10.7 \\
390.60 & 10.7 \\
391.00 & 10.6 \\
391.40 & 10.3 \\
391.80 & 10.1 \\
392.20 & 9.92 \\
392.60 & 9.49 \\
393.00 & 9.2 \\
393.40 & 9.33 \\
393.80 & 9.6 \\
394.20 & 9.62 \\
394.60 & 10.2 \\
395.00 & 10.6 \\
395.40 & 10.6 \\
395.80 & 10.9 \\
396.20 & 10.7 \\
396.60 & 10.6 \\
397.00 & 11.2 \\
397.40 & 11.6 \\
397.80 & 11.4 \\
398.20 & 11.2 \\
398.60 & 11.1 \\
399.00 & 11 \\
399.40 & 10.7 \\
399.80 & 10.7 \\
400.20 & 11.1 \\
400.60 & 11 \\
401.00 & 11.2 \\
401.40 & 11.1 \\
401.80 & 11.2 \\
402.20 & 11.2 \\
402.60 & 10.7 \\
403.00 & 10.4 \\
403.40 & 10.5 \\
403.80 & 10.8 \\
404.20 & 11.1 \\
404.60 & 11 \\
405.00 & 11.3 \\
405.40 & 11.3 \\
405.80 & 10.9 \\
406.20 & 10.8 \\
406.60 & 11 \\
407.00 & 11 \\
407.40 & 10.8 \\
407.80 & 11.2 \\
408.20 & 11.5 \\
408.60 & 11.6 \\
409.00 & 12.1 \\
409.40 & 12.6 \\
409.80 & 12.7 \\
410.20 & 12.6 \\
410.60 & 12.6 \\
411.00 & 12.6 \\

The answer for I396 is 1.11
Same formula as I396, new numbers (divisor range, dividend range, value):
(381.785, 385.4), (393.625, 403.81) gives 1.15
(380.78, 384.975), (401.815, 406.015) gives 1.20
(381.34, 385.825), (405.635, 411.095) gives 1.30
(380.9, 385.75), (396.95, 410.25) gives 1.22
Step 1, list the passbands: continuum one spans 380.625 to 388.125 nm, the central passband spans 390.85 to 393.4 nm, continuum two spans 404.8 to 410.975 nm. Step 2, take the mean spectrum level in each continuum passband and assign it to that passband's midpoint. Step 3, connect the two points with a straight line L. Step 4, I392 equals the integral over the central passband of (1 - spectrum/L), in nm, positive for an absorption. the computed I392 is 0.26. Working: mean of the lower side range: 10.7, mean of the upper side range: 11.6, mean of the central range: 9.87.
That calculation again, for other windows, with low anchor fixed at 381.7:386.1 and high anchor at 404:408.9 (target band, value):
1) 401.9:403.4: 0.03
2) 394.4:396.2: 0.02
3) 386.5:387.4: -0.19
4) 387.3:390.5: -0.15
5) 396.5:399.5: -0.09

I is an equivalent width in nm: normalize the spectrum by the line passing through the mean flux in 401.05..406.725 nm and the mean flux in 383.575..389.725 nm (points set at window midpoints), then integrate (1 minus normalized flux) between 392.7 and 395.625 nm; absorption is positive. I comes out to 0.30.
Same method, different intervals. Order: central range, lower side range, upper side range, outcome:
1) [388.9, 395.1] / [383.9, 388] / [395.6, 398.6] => 0.53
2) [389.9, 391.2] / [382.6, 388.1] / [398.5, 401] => 0.02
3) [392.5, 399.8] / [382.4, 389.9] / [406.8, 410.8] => 0.50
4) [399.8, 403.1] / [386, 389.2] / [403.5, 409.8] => 0.11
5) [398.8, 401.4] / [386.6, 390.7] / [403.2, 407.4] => 0.02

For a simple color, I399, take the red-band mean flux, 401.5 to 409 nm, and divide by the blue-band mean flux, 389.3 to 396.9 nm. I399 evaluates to 1.1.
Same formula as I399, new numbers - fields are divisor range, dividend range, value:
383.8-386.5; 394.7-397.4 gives 1.01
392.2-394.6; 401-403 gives 1.15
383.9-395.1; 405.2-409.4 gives 1.07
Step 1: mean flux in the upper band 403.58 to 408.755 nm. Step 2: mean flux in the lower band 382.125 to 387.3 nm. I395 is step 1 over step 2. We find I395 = 1.0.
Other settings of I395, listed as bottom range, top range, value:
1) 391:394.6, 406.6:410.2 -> 1.20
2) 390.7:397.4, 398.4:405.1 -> 1.07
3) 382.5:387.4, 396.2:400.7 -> 1.02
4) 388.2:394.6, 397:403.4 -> 1.08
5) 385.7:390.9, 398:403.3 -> 0.98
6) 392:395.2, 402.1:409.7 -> 1.15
